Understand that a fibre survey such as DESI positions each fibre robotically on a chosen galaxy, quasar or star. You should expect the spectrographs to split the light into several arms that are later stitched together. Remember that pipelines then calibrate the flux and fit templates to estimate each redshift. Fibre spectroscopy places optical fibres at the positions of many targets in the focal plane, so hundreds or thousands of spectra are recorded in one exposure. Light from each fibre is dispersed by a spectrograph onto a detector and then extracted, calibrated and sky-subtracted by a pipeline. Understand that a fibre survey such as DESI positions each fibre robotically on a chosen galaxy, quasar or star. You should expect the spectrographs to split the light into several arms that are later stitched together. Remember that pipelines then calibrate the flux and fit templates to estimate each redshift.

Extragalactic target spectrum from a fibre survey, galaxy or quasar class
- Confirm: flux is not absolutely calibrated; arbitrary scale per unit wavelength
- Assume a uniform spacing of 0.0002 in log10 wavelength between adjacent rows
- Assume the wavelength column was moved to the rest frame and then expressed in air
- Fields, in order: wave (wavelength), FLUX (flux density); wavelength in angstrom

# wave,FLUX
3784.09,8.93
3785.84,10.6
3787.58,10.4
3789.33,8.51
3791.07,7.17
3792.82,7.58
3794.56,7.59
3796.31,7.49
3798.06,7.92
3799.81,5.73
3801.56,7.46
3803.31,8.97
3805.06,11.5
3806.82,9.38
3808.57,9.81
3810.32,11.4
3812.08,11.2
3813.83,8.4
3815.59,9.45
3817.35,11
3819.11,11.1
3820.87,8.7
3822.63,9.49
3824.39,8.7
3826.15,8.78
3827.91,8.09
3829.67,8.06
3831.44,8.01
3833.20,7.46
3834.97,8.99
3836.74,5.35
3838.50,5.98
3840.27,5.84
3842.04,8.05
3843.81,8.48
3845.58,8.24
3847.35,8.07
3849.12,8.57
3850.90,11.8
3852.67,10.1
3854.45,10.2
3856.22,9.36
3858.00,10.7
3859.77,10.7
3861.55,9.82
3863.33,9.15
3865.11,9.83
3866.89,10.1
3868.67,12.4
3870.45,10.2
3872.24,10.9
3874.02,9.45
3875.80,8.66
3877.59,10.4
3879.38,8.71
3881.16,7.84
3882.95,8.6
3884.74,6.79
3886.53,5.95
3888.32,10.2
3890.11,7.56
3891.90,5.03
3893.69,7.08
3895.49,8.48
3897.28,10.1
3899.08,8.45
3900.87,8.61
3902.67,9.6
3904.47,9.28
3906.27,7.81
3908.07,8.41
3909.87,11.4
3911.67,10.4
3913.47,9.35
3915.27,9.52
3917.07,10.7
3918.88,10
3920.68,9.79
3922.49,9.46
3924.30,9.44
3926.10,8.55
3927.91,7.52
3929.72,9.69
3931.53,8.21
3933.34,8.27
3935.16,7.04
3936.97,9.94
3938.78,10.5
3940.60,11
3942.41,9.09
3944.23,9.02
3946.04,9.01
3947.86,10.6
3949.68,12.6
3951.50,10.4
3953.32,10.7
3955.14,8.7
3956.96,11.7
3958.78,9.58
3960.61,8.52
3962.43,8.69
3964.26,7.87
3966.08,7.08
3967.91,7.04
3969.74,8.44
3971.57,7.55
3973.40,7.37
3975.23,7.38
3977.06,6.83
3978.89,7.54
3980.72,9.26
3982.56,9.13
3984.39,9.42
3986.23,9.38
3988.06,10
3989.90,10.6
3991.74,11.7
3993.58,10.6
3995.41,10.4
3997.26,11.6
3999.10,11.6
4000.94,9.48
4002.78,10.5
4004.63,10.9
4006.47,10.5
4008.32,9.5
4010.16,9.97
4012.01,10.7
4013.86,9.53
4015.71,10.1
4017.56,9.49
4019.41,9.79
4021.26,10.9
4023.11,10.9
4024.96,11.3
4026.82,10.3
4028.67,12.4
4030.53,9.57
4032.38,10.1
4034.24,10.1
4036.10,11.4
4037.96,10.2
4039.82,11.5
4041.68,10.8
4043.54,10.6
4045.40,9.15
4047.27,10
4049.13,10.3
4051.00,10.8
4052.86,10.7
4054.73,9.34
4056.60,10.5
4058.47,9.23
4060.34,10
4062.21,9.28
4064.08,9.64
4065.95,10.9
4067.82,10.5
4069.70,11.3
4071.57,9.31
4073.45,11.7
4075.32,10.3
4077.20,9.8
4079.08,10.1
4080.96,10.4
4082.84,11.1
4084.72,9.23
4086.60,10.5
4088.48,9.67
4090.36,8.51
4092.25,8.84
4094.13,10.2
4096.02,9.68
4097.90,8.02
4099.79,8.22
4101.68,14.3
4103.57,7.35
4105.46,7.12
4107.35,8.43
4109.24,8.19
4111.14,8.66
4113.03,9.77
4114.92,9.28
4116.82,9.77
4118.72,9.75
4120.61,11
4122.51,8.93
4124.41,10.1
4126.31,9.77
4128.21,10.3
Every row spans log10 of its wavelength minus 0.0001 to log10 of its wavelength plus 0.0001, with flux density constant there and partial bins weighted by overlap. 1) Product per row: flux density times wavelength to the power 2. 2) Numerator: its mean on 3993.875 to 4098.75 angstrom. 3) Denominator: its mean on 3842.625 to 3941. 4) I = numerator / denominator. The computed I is 1.2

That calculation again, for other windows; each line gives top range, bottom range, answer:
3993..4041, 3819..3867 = 1.31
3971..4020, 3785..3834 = 1.19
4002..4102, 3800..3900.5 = 1.26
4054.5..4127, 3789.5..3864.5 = 1.26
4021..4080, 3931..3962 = 1.13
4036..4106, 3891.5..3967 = 1.16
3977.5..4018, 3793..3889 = 1.21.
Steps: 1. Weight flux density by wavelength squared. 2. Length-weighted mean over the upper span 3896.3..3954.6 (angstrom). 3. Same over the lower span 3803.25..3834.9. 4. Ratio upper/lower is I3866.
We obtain 1.07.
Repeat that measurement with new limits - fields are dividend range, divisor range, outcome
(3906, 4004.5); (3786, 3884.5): 1.11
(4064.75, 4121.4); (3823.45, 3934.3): 1.22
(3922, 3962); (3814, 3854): 1.17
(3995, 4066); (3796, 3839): 1.31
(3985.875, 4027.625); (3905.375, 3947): 1.17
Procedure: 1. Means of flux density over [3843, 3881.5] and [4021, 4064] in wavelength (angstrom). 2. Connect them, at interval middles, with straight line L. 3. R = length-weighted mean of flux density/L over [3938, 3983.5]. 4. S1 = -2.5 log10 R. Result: 0.12 mag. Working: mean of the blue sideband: 9.74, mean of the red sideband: 10.4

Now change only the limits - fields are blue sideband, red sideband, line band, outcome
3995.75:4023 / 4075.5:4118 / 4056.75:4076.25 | -0.05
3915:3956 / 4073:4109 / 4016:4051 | -0.10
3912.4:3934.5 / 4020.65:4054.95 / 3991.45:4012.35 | -0.05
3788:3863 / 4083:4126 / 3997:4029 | -0.14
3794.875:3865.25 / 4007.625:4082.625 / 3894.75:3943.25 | 0.02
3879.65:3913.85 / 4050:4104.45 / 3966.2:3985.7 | 0.15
